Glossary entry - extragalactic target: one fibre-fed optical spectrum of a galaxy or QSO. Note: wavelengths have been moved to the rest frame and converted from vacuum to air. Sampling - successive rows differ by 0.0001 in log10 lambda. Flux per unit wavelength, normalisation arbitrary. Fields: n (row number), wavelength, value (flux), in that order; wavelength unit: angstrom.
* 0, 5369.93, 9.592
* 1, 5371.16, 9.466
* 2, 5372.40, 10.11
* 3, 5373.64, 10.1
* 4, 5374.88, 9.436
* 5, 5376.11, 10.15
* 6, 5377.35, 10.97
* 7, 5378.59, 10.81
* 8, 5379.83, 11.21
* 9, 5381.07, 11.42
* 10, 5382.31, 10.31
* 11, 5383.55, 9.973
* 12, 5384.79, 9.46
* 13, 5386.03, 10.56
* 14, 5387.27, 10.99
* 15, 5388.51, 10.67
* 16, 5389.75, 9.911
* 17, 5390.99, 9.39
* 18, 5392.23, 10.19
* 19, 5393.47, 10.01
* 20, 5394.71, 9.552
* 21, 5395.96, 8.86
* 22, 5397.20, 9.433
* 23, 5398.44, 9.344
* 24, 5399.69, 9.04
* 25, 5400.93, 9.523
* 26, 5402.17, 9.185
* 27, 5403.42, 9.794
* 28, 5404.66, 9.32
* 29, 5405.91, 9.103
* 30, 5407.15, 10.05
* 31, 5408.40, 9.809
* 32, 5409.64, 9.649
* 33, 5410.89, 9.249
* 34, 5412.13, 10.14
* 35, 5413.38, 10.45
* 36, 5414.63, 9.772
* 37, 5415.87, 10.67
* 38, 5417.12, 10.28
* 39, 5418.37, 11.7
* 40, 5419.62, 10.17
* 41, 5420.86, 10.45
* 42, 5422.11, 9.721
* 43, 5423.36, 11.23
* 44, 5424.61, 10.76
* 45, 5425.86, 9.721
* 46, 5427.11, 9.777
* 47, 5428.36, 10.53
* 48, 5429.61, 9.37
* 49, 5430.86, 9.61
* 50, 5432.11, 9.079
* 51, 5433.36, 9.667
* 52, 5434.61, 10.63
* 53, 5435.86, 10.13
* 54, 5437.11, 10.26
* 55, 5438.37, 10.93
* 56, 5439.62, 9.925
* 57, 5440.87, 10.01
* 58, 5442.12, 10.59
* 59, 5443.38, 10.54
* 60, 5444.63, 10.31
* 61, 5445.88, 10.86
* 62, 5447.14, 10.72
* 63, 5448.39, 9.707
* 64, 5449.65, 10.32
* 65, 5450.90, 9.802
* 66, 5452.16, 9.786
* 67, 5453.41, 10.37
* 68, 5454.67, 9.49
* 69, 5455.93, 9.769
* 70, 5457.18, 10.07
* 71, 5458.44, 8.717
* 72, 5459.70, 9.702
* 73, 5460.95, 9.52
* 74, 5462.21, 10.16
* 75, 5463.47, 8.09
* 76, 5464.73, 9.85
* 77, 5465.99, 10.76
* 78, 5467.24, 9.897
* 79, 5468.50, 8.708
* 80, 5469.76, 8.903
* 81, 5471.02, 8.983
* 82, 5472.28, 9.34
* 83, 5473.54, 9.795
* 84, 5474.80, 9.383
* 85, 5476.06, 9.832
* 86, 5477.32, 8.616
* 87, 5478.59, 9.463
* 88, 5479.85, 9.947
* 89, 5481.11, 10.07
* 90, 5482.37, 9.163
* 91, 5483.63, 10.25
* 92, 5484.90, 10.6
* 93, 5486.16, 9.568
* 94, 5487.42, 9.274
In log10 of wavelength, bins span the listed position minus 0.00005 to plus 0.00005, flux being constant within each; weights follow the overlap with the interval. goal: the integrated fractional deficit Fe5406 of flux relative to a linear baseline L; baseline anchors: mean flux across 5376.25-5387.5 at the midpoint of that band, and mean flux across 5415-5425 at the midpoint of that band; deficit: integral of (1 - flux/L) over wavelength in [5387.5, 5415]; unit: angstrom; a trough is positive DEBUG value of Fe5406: 2.4 angstrom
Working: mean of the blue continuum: 10.6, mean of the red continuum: 10.6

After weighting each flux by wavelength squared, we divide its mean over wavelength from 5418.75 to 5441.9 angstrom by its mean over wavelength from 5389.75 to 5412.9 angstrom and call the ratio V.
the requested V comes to 1.1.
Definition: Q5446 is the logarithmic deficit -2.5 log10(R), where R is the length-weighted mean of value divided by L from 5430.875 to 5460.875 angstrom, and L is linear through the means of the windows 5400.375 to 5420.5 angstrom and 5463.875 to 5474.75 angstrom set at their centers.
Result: -0.04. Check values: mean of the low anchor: 9.94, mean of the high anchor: 9.5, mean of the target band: 10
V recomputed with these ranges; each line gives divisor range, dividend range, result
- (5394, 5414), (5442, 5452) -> 1.10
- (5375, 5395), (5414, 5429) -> 1.02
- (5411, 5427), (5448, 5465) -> 0.94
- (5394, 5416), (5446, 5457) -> 1.06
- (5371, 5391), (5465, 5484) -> 0.96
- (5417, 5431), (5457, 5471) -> 0.93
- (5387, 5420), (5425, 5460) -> 1.03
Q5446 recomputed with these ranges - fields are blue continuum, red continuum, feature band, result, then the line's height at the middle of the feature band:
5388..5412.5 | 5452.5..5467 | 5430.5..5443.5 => -0.050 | 9.66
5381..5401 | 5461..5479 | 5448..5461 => -0.029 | 9.51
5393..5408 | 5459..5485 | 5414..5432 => -0.085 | 9.47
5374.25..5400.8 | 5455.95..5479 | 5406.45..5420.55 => -0.034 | 9.87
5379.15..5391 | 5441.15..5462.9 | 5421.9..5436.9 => 0.014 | 10.2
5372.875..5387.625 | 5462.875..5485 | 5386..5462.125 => 0.002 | 10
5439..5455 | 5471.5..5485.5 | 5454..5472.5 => 0.051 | 9.92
